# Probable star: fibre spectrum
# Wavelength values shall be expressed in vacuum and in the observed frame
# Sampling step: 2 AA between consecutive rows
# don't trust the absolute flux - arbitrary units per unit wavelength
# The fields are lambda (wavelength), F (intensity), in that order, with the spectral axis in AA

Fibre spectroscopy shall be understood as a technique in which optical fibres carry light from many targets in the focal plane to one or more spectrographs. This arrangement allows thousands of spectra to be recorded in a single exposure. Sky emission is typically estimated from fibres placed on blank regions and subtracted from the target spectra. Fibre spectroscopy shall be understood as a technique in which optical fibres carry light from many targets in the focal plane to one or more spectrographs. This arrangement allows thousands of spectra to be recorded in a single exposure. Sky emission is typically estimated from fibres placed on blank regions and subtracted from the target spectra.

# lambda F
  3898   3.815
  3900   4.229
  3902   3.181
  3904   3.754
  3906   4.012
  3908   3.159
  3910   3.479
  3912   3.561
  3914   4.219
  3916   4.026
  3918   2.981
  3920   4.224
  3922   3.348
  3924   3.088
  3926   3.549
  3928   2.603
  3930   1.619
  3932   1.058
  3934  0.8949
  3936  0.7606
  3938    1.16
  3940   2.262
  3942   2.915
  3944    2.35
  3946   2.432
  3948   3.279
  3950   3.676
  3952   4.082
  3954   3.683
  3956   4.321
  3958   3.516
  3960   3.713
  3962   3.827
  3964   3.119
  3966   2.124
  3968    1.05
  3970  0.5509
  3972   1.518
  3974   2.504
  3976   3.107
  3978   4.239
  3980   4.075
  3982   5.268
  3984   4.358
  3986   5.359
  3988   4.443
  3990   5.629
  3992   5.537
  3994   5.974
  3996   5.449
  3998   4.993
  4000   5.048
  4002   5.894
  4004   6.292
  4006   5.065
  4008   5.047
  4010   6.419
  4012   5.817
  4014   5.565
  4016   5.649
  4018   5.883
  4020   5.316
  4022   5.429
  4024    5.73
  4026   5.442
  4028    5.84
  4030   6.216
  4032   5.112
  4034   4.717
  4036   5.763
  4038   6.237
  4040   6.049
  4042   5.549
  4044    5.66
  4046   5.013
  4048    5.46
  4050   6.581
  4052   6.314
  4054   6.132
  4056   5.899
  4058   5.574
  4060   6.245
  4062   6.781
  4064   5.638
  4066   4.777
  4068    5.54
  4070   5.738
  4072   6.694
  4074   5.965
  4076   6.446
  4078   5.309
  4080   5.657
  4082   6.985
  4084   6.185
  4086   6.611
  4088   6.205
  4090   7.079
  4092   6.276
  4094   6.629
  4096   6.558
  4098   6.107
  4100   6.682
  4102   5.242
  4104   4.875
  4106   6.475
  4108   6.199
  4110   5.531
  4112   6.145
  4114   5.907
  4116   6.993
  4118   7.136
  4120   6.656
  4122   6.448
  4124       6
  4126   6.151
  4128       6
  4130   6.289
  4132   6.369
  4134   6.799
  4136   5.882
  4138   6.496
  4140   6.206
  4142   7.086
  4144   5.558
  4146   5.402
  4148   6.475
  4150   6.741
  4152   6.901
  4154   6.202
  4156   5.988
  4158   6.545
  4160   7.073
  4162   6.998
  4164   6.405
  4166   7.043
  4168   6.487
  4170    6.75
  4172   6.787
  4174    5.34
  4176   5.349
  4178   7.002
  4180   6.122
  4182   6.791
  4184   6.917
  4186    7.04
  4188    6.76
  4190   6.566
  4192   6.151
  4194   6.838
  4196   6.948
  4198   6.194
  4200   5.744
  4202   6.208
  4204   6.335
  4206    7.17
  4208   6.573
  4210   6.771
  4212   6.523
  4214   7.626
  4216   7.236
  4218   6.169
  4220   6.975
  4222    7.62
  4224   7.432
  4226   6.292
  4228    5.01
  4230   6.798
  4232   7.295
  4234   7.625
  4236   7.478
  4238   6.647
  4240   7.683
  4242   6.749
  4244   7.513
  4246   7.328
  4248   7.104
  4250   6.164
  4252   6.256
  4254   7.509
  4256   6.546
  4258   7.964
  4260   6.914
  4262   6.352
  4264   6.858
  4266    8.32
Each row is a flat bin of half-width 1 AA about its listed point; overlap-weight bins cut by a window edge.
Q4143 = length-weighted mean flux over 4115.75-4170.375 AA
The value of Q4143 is 6.46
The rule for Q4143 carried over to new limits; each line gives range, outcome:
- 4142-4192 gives 6.47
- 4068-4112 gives 6.15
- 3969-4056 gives 5.18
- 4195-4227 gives 6.74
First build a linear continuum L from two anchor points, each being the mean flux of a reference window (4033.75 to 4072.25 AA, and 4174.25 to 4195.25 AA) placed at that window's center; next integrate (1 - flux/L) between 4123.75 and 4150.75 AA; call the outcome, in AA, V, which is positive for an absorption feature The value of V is 0.1 AA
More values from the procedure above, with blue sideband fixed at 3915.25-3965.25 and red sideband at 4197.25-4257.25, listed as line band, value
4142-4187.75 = -3.8 AA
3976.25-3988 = -3.6 AA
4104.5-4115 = -1.6 AA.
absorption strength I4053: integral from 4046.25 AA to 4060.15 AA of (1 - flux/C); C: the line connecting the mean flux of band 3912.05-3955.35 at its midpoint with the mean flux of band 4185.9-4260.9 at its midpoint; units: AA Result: -4.66 AA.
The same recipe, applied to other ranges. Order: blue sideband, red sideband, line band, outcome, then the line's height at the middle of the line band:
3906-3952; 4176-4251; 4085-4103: -4.5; 5.11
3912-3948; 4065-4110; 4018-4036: -2.9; 4.75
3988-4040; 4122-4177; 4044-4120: -1.6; 5.97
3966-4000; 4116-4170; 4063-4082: -1.6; 5.36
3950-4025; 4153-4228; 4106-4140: -2.5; 5.89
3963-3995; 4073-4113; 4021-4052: -4.7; 4.93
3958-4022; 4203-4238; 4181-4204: 0.1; 6.58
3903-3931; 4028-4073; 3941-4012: 7.6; 4.47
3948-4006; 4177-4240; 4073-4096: -4.4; 5.31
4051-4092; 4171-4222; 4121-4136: 0.1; 6.32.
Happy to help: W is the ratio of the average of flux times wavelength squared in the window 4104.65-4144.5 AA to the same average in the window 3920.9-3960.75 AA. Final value 2.55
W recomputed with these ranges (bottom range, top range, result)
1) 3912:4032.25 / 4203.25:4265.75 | 1.98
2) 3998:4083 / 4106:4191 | 1.17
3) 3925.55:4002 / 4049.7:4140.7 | 1.96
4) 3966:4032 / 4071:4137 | 1.37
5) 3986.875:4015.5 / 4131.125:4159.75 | 1.24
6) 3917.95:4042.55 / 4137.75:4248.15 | 1.79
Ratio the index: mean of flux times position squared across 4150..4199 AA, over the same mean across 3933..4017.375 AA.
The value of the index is 1.85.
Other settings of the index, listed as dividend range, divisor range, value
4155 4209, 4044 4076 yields 1.17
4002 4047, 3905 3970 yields 2.03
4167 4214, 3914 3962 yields 2.55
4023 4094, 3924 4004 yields 1.82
